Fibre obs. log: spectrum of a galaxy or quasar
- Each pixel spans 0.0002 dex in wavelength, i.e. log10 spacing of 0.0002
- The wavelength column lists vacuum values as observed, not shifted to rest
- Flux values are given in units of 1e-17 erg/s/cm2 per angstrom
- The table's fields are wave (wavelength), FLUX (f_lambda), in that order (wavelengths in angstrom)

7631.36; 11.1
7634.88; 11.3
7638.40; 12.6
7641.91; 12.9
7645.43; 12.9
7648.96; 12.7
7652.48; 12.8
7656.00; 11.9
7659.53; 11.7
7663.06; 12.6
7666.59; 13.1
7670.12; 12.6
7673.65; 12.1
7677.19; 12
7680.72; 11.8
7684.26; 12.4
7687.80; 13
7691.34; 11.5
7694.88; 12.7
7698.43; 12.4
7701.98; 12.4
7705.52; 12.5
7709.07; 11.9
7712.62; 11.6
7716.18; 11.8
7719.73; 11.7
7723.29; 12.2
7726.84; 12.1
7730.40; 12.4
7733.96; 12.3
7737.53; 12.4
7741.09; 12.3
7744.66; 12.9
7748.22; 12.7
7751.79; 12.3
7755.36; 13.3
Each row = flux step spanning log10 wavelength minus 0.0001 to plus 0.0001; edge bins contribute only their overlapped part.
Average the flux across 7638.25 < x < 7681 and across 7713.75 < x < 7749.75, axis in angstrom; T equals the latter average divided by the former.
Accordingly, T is 1.0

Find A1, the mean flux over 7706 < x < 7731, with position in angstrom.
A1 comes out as 12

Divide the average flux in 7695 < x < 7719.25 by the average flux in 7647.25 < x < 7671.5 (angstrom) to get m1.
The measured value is 0.97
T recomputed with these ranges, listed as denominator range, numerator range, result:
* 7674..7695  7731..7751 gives 1.03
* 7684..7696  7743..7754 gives 1.02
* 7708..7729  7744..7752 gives 1.07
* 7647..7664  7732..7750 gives 1.02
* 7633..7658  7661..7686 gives 0.99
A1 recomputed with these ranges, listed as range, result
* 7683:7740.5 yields 12.2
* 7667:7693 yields 12.3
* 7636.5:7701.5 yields 12.4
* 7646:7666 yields 12.4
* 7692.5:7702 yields 12.4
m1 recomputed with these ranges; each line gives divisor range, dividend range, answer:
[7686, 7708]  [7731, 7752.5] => 1.01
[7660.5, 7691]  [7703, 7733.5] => 0.97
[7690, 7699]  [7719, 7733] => 1.00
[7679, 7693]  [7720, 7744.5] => 1.01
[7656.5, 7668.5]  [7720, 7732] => 0.98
